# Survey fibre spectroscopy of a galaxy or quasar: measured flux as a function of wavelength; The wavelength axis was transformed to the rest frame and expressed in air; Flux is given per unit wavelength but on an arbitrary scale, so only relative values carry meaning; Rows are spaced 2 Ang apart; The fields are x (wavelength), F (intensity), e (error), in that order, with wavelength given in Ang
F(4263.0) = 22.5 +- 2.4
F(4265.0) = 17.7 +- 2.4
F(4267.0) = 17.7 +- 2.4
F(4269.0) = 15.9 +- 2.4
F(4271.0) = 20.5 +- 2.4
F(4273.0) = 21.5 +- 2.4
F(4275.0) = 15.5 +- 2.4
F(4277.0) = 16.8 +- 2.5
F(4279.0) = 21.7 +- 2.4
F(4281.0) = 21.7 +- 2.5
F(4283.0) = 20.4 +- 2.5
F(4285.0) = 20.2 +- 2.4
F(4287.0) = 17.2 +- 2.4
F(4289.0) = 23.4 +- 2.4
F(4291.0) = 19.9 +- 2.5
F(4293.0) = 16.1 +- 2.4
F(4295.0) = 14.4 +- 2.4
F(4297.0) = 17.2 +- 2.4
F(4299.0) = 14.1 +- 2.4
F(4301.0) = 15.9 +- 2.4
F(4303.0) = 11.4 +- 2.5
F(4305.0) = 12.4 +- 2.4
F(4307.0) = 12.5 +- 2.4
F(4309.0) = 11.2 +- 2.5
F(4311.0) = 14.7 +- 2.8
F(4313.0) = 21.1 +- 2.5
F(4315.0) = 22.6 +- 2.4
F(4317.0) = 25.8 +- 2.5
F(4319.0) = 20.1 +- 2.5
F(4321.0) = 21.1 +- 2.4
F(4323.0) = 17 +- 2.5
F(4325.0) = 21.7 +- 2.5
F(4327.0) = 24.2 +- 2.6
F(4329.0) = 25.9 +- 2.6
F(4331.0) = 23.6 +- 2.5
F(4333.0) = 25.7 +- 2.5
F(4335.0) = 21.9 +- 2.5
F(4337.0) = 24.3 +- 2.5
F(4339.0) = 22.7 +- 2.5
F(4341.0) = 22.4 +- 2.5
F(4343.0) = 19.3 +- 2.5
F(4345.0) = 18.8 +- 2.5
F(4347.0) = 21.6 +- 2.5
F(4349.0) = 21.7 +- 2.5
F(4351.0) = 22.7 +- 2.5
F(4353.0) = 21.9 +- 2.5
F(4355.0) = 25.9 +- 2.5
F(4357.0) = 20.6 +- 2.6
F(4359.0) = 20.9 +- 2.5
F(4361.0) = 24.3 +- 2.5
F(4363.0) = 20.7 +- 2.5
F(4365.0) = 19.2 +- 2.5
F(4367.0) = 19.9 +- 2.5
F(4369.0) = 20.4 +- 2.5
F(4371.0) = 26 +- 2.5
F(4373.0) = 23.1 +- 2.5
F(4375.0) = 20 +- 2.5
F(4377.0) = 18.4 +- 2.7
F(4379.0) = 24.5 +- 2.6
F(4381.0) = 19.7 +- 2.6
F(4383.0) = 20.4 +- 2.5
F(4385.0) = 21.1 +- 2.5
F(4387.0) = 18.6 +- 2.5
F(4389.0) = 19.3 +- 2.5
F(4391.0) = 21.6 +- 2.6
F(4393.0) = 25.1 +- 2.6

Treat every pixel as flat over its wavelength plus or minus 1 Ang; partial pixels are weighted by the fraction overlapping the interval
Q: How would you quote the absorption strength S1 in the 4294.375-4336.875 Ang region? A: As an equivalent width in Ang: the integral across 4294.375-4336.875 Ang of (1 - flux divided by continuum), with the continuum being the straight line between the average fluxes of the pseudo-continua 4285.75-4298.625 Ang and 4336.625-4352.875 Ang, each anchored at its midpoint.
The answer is 1.6 Ang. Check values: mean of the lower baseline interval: 17.9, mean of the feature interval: 18.9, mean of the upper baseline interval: 21.6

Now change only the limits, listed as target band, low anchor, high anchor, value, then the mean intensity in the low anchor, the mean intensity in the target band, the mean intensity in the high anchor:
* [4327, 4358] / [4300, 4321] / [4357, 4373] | -4.7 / 17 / 22.7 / 21.7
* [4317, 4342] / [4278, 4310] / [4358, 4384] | -5.0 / 16.9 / 22.7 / 21.3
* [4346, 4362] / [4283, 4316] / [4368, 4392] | -2.3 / 16.6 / 22.4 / 21.1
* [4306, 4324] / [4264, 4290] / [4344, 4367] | 1.7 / 19.2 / 18.5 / 21.6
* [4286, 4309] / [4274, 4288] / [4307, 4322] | 4.1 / 19.1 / 15.7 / 19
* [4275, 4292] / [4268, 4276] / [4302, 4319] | -2.0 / 18.4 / 19.9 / 16.7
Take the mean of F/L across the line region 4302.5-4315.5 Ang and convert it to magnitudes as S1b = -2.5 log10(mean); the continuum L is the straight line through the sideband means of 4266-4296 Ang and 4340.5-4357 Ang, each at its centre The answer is 0.32 mag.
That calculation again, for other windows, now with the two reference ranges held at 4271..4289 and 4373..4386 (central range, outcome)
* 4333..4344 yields -0.105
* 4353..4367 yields -0.059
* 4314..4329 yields -0.097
